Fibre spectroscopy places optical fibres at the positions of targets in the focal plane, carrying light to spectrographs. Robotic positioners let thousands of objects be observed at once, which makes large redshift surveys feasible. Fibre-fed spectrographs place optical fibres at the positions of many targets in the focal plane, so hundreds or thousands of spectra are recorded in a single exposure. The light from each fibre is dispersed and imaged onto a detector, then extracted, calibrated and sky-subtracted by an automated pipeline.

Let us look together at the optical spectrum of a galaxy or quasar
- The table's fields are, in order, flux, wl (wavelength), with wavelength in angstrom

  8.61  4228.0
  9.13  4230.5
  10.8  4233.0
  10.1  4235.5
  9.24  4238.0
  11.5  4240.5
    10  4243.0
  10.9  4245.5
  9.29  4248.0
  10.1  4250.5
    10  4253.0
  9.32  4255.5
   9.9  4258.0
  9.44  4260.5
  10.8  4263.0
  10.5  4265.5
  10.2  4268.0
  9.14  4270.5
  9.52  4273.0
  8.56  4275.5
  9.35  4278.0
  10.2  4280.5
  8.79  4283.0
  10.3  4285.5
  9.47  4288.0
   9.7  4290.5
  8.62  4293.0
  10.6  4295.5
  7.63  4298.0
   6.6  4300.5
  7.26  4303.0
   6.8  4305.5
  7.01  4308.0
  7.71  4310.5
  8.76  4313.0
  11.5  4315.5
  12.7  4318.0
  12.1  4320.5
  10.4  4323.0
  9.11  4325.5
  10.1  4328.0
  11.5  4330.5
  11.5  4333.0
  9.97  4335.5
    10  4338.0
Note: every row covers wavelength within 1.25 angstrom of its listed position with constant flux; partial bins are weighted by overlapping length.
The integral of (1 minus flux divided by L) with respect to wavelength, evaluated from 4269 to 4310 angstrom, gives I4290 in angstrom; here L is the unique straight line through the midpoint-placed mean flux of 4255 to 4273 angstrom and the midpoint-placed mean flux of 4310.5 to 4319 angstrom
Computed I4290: 5.9 angstrom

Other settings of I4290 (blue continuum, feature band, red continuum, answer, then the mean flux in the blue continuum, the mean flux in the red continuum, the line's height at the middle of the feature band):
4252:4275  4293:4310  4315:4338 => 4.5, 9.82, 10.9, 10.5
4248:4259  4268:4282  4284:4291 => 0.5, 9.77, 9.8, 9.79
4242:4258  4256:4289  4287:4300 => -0.8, 9.93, 9.05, 9.47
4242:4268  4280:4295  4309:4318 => 0.5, 10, 9.73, 9.86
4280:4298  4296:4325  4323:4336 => 3.0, 9.5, 10.5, 10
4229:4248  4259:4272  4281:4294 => -0.3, 10.2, 9.44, 9.76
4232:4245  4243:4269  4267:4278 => -0.6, 10.4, 9.34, 9.83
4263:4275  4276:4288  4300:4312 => -0.9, 9.86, 7.14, 8.9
